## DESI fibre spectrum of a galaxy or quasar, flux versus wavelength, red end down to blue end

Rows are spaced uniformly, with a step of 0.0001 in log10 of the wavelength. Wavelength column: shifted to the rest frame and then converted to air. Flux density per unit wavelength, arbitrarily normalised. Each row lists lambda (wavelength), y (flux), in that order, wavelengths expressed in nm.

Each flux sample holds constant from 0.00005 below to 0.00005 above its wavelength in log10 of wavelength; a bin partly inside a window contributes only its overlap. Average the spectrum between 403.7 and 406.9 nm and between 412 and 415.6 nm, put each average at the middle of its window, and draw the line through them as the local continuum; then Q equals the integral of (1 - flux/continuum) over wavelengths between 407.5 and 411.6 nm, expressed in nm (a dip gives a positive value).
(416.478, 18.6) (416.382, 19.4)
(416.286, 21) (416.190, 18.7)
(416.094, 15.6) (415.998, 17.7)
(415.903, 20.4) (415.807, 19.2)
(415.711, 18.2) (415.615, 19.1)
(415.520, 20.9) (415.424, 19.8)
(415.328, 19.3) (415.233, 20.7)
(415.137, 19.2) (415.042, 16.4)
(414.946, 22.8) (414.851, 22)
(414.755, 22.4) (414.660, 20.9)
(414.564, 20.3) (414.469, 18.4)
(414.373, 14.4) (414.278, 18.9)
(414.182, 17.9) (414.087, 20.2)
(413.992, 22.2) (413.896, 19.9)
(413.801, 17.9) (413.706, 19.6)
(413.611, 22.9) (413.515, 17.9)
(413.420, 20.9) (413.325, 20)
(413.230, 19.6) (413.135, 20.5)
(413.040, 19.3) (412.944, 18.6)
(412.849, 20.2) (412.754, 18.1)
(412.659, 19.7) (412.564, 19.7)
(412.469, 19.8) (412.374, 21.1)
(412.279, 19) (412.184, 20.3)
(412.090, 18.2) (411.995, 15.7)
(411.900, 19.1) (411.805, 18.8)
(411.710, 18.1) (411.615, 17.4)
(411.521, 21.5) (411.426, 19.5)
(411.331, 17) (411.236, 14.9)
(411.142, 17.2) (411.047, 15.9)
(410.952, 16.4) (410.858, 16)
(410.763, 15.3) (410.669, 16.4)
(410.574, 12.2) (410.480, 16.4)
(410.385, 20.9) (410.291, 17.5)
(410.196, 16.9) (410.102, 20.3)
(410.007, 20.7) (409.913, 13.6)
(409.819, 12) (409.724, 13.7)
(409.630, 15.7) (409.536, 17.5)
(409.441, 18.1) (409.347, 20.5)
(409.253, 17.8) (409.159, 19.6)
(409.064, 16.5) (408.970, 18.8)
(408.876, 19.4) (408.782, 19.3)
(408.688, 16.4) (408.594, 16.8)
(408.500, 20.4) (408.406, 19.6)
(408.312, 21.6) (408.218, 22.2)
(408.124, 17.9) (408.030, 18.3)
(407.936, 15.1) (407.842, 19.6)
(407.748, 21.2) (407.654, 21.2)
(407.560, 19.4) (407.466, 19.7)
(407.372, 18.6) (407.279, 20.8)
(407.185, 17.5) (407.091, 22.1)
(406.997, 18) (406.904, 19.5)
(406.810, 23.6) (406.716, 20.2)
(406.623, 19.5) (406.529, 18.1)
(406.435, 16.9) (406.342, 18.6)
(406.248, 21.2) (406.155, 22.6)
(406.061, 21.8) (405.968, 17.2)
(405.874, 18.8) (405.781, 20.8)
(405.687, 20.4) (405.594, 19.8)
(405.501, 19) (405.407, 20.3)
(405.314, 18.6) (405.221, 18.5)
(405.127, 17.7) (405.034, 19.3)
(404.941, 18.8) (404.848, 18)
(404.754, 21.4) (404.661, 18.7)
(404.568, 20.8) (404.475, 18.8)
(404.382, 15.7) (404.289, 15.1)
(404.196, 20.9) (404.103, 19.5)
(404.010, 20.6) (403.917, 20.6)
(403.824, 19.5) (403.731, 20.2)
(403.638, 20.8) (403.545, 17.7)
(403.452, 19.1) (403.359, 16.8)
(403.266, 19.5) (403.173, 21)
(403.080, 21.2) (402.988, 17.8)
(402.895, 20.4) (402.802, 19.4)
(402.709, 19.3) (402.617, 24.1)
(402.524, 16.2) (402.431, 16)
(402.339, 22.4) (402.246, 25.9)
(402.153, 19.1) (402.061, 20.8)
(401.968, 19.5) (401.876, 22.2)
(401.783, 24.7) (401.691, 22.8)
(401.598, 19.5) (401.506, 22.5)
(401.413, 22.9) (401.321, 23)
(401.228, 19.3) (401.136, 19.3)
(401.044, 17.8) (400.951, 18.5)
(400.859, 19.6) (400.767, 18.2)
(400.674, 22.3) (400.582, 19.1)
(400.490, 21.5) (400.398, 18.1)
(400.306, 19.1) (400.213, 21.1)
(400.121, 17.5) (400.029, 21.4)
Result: 0.36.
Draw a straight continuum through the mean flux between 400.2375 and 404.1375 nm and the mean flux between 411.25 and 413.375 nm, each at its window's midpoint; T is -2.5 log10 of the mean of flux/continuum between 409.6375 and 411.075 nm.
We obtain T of 0.185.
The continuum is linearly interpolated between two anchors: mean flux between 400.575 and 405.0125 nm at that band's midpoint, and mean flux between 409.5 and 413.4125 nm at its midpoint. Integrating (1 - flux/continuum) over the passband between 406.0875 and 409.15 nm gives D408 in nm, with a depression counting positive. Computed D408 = -0.10 nm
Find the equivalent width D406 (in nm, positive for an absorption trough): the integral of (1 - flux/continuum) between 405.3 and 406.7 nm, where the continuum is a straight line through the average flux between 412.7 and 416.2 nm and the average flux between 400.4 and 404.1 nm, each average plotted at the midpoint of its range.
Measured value 0.028 nm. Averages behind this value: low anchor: 20.2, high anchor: 19.5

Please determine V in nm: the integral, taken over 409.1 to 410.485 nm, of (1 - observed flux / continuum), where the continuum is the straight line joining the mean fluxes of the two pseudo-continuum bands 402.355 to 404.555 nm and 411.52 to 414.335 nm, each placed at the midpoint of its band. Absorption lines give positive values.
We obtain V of 0.14 nm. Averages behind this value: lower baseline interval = 19.2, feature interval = 17.4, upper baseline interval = 19.4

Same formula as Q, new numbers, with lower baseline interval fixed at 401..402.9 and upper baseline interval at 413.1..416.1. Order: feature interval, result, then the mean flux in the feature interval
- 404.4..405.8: 0.084 nm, 19.3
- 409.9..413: 0.297 nm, 18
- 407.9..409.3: 0.105 nm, 18.7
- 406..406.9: 0.009 nm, 20.2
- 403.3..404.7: 0.111 nm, 19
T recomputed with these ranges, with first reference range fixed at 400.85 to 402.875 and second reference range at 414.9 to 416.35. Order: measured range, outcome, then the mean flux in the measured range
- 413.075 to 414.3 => -0.02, 19.9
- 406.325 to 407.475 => 0.04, 19.5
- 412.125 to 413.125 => 0.00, 19.6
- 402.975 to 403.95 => 0.05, 19.5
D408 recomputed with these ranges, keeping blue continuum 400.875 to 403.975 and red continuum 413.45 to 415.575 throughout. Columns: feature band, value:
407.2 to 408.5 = 0.03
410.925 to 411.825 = 0.10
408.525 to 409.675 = 0.11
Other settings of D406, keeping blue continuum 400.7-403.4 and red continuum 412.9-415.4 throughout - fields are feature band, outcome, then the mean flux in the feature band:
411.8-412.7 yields 0.03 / 19.2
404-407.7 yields 0.13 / 19.4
